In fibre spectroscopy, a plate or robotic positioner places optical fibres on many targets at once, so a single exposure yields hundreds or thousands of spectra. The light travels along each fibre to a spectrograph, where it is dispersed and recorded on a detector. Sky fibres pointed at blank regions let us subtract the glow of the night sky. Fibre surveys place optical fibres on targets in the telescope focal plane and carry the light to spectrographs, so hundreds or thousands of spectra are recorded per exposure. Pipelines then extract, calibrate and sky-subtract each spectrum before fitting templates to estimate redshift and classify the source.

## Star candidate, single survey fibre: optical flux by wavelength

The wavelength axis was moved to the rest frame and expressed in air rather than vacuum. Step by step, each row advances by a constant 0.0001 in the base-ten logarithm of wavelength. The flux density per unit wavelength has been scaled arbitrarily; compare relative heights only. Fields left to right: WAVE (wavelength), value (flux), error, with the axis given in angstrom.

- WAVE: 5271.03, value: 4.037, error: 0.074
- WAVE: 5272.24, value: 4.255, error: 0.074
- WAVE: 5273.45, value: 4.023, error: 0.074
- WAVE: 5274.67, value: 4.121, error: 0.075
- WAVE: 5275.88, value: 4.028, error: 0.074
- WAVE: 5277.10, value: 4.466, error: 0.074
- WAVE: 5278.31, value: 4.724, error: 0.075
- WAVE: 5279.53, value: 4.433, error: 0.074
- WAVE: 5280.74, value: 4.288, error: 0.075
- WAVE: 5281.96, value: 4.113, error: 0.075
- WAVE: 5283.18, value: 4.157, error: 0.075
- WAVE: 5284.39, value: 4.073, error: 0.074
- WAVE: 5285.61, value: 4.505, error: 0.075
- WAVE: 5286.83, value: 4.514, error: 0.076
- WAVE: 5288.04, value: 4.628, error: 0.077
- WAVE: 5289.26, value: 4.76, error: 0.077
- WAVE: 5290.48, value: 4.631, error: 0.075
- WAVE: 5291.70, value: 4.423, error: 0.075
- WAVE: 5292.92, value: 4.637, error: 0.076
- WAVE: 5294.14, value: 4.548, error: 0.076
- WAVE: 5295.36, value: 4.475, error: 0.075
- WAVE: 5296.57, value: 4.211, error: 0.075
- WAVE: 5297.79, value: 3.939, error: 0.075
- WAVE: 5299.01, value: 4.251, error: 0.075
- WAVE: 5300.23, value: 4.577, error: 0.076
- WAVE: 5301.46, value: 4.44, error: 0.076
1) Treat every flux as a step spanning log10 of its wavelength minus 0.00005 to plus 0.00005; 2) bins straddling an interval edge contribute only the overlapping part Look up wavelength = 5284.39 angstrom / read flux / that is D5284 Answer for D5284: 4.073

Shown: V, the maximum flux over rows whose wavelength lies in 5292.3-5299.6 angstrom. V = 4.637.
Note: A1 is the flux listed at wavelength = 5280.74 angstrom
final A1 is 4.288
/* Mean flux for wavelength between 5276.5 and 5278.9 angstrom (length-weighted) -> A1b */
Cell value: 4.6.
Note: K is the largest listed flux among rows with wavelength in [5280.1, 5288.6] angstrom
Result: 4.628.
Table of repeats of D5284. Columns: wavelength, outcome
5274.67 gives 4.121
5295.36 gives 4.475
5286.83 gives 4.514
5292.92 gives 4.637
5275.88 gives 4.028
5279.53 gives 4.433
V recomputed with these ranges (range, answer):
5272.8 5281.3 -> 4.724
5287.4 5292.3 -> 4.76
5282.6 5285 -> 4.157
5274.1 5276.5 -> 4.121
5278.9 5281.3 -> 4.433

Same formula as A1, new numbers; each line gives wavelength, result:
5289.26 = 4.76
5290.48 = 4.631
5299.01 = 4.251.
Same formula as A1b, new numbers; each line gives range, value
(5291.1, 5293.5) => 4.53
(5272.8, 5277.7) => 4.16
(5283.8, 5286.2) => 4.28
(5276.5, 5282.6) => 4.4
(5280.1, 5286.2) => 4.23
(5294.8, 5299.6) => 4.22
